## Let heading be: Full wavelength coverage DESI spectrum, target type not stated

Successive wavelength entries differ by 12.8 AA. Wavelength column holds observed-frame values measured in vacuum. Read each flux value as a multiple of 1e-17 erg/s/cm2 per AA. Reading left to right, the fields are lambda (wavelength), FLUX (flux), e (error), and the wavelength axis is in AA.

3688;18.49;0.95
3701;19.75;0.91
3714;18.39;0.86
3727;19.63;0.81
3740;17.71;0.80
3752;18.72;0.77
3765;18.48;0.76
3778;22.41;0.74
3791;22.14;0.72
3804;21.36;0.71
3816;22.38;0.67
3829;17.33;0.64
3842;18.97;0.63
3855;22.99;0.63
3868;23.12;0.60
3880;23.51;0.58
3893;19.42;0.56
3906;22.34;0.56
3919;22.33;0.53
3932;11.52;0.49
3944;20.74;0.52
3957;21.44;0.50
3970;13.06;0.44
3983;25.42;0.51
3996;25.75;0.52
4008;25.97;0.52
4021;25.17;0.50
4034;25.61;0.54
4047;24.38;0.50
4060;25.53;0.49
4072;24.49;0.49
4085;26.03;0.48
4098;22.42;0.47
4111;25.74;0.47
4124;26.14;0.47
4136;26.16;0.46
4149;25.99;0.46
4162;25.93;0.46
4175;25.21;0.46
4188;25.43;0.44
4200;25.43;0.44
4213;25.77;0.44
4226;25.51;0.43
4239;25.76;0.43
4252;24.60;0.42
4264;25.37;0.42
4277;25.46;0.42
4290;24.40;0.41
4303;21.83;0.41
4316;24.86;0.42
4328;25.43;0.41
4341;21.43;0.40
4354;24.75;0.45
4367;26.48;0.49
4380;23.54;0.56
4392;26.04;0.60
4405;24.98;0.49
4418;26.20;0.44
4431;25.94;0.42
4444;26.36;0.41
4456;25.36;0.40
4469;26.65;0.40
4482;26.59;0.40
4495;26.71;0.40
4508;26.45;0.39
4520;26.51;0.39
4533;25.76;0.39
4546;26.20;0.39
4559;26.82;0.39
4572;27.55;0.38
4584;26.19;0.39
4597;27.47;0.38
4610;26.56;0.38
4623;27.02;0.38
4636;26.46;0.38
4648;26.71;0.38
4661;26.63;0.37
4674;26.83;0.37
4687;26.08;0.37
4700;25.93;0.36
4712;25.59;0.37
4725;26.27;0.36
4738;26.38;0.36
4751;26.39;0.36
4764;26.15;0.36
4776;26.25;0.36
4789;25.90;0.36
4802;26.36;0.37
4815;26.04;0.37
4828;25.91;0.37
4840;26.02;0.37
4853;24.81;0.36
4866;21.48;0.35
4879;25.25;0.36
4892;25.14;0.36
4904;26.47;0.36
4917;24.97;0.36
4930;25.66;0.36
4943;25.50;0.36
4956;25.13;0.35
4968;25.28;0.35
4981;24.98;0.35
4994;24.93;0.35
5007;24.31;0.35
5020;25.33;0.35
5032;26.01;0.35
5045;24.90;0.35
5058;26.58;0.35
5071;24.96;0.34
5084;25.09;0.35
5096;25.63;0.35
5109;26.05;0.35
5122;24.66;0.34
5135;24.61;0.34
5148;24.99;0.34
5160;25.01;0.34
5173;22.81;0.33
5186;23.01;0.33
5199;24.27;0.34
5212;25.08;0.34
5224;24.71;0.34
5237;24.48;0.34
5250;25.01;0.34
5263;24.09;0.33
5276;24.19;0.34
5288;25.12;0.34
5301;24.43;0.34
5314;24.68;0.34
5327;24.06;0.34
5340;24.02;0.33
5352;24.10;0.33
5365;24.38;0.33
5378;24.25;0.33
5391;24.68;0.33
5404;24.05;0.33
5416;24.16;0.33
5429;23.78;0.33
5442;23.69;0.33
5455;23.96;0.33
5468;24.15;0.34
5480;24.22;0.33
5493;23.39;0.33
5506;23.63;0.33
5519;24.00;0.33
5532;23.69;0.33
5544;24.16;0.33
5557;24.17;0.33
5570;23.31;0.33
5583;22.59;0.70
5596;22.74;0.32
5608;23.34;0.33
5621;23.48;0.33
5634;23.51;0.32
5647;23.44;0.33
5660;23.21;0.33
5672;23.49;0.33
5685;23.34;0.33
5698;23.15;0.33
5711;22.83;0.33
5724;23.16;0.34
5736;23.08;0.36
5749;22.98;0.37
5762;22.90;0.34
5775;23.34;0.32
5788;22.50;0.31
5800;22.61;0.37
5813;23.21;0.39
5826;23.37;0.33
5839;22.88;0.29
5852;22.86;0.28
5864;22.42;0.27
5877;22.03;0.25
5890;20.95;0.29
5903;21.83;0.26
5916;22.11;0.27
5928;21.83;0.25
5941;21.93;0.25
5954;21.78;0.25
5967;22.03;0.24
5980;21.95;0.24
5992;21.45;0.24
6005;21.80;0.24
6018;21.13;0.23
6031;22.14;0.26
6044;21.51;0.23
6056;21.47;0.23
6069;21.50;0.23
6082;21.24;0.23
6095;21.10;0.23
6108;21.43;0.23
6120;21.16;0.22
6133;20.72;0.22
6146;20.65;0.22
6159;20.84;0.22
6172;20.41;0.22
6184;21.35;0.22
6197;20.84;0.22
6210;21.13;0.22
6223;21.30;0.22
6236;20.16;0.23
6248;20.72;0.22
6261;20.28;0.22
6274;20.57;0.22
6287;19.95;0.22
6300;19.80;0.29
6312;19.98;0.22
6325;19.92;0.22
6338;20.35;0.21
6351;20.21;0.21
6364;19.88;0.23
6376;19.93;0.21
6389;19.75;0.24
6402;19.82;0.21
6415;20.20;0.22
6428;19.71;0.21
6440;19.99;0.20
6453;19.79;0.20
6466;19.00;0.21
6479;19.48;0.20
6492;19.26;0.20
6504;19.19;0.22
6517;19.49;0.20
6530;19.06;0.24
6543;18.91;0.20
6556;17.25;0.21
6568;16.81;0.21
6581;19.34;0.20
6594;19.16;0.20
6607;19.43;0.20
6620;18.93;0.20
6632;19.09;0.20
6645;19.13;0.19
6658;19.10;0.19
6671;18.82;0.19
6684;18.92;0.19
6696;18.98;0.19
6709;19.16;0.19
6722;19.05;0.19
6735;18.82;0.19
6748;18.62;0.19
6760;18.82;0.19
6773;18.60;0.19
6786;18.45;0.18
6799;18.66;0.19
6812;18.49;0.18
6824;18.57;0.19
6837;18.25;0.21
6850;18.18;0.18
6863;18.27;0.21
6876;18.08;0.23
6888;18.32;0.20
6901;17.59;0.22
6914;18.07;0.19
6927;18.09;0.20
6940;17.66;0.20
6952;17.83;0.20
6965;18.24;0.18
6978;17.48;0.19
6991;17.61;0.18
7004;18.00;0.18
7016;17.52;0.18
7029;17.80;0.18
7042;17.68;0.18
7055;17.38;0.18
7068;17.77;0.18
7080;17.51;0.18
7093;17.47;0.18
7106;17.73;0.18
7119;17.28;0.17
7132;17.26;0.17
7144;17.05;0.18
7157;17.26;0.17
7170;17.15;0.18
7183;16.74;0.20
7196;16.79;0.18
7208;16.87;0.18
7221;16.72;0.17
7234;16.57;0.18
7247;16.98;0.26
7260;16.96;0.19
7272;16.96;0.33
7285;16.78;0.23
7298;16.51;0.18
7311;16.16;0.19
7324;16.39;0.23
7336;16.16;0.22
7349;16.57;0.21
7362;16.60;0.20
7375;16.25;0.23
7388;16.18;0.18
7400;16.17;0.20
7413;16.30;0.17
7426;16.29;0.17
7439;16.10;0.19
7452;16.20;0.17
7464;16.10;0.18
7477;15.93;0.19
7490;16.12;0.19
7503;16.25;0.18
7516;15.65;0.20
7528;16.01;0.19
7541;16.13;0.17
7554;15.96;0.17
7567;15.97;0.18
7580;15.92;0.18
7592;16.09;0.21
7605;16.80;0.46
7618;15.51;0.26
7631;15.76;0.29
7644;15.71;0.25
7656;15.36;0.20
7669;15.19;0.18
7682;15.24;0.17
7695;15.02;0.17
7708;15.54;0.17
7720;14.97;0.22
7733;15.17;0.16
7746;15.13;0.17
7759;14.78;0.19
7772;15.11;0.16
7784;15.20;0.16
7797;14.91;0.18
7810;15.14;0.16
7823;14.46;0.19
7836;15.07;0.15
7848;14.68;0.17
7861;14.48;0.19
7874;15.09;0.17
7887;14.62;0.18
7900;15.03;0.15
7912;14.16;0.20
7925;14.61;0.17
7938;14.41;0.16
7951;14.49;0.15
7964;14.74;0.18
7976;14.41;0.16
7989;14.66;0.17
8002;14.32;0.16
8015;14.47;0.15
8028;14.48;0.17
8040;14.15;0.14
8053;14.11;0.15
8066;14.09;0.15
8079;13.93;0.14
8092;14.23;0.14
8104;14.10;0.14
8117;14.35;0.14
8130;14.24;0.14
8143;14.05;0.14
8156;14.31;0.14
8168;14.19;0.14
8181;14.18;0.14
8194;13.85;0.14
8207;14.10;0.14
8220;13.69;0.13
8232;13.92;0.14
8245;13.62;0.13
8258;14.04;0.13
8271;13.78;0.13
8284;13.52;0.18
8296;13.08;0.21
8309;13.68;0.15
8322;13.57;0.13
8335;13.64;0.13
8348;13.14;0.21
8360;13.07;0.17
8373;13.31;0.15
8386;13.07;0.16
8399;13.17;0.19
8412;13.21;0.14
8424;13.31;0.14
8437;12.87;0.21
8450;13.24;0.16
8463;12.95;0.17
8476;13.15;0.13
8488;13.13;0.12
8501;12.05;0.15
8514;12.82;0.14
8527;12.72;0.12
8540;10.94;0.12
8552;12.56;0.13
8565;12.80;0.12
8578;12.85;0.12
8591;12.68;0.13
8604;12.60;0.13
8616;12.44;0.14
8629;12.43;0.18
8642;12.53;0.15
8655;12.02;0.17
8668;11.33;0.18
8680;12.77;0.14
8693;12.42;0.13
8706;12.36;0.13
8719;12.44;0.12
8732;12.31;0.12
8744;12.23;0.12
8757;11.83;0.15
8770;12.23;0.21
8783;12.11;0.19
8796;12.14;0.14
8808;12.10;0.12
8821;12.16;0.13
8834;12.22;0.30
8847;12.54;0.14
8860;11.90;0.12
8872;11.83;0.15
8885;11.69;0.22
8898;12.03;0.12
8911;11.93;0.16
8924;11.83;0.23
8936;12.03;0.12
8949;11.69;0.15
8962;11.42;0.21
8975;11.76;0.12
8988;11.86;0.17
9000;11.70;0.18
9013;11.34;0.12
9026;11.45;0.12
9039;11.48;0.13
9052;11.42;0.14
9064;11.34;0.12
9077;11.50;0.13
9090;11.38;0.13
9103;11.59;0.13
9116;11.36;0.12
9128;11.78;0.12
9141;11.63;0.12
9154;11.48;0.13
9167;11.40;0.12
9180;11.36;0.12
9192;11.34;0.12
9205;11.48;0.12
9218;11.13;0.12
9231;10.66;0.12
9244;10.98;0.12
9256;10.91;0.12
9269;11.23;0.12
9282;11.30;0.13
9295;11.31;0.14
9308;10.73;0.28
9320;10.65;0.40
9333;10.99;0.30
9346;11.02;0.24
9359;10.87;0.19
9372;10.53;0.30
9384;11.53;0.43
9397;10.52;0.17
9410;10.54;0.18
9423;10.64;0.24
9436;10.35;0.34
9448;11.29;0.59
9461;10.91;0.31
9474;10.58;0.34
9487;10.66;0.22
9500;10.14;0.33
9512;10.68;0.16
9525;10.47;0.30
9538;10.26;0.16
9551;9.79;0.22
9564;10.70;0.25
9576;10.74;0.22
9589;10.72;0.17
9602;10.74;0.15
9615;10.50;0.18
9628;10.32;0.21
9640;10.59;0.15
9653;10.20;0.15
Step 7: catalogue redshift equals 0.00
